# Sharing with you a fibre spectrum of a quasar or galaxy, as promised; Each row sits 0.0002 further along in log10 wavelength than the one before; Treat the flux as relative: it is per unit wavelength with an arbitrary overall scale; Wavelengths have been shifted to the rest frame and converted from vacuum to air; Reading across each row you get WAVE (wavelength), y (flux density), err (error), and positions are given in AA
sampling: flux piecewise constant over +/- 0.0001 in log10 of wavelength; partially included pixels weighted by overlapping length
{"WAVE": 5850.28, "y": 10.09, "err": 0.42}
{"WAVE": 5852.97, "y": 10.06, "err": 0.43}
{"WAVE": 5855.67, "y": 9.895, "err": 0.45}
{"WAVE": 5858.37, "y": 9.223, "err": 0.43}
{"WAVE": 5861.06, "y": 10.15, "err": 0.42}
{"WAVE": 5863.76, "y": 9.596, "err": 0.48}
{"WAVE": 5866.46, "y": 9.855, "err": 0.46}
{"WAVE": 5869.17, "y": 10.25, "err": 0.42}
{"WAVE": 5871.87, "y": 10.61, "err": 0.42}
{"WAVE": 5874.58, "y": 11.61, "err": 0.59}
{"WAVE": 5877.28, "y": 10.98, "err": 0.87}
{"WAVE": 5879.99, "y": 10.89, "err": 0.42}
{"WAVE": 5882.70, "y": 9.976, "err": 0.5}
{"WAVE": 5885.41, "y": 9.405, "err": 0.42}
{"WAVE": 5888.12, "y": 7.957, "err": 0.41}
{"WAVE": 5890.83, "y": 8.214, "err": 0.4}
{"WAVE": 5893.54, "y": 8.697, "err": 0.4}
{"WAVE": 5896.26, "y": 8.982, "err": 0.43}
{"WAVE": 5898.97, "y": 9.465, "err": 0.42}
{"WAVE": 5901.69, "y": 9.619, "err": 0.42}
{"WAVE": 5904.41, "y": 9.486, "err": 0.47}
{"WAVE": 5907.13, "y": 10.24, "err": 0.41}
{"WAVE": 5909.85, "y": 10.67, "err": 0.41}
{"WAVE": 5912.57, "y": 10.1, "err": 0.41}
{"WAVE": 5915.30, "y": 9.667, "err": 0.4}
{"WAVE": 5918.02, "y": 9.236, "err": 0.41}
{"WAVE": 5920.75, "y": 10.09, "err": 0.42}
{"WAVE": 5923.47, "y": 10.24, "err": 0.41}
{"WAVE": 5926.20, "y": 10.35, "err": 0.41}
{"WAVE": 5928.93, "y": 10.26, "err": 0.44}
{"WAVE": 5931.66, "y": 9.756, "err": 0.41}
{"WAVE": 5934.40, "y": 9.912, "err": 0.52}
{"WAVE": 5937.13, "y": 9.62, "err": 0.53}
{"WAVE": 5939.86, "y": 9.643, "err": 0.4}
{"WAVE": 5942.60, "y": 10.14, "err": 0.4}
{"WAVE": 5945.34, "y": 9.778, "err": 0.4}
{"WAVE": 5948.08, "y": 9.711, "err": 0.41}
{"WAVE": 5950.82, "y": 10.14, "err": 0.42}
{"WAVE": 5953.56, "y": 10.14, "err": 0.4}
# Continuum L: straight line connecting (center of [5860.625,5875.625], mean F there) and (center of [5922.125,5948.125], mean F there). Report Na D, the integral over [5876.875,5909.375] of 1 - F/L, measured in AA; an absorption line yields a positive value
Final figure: 2.2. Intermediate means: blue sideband 10.3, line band 9.48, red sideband 9.95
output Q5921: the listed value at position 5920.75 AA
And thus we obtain 10.09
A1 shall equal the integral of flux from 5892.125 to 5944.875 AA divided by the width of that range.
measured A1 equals 9.8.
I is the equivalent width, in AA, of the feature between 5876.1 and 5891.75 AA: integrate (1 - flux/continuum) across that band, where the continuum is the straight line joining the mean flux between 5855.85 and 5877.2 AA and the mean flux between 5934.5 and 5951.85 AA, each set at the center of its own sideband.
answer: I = 0.8 AA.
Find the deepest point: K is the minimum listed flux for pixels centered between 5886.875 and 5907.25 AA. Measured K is 7.957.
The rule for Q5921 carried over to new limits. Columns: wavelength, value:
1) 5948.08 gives 9.711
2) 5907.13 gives 10.24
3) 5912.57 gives 10.1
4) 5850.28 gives 10.09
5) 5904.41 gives 9.486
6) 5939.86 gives 9.643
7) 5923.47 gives 10.24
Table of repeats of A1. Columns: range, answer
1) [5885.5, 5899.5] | 8.69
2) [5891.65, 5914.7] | 9.62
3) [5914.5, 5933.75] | 9.95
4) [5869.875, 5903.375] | 9.71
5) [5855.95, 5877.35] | 10.2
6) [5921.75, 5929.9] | 10.3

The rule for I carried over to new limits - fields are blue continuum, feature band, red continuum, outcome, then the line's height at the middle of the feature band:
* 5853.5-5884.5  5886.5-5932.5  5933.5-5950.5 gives 1.93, 10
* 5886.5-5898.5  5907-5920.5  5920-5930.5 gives -0.46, 9.65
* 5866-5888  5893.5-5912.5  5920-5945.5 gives 0.89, 10.2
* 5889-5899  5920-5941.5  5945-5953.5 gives -1.05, 9.52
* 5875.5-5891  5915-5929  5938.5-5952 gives -0.21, 9.82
